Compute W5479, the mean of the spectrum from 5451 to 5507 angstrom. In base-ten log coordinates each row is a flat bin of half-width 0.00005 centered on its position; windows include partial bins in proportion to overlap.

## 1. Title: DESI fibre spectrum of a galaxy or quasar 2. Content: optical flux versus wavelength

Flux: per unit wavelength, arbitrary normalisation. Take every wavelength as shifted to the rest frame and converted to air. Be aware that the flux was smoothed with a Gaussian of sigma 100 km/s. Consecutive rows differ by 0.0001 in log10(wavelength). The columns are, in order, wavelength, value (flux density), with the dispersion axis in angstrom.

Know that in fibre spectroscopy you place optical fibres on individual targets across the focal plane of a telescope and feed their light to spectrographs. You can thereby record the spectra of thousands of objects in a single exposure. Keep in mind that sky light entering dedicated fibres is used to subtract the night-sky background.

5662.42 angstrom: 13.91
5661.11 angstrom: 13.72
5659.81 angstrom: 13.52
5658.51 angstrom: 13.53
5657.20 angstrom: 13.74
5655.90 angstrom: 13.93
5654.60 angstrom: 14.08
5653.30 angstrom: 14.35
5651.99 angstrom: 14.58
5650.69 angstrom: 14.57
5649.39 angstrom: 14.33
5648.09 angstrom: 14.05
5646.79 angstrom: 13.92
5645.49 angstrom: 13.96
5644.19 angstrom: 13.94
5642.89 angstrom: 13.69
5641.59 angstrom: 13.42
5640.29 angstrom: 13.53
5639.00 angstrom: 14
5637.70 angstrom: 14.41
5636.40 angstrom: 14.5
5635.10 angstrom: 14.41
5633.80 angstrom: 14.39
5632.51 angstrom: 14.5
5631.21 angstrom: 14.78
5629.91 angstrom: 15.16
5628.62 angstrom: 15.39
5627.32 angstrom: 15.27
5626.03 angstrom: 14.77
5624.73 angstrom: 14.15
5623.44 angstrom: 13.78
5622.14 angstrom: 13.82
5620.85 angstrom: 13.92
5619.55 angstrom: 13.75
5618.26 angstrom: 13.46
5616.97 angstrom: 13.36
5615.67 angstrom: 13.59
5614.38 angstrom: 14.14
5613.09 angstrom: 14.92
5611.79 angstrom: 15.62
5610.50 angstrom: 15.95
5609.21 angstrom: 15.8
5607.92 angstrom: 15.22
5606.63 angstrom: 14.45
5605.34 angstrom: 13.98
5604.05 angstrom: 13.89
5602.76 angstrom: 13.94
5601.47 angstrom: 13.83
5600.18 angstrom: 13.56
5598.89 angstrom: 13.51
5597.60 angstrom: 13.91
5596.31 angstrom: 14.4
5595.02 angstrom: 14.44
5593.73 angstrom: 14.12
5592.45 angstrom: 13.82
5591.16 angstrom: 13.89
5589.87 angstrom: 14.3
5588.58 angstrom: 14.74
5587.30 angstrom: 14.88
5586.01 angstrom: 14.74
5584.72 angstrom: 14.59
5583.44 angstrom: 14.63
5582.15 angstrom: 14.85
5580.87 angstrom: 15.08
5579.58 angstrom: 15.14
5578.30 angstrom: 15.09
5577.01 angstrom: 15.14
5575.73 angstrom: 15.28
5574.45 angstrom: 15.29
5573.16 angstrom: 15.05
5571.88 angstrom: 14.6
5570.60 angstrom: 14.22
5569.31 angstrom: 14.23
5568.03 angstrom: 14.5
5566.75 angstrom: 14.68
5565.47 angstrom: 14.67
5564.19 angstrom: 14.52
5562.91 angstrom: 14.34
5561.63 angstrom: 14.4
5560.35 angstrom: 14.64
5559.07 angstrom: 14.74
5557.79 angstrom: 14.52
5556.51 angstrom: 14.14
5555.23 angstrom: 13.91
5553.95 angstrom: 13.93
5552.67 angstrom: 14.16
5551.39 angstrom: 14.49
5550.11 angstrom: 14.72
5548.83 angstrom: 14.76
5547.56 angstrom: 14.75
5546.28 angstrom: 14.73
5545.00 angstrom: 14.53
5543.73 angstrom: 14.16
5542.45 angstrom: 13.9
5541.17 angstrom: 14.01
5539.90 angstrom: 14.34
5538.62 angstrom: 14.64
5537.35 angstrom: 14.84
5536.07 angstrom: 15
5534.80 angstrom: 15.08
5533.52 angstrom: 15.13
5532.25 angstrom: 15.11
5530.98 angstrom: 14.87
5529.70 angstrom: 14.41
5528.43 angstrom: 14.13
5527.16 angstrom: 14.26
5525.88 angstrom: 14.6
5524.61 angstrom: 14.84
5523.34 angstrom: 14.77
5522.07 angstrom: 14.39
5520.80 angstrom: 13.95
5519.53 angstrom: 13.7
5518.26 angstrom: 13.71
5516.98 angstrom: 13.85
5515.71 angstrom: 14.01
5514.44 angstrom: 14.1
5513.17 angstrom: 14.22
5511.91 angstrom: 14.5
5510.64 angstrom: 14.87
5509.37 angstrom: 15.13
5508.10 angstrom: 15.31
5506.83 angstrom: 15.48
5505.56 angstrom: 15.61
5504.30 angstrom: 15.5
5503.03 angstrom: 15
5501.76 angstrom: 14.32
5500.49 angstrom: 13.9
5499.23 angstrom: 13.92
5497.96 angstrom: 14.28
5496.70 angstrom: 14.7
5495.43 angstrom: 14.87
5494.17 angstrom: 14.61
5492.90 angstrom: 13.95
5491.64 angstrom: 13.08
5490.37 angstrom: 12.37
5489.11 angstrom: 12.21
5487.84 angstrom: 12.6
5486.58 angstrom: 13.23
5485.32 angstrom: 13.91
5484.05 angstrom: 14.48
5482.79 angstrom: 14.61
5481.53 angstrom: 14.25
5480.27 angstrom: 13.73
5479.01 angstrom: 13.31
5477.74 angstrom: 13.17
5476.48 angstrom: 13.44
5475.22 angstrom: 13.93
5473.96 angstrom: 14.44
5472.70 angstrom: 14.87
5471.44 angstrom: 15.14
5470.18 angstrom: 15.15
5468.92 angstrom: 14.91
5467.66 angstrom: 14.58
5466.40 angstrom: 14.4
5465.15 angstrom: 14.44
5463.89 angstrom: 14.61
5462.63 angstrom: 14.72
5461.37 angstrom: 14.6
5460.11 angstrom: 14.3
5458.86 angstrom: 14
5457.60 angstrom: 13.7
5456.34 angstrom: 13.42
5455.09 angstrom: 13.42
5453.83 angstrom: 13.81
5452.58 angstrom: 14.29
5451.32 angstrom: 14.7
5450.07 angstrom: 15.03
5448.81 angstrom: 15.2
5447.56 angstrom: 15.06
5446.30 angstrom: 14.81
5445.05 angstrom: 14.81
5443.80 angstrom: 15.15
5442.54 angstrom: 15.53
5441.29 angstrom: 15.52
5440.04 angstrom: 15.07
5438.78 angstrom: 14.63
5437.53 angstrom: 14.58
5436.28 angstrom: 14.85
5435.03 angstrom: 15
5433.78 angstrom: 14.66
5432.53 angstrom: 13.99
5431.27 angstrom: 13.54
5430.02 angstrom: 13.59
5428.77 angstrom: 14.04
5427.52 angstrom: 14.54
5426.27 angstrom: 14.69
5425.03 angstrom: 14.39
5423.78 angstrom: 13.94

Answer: 14.2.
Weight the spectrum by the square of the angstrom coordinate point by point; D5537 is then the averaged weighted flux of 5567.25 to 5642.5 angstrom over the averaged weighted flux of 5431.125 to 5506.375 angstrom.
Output 1.06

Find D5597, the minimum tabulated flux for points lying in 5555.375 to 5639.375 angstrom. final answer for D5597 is 13.36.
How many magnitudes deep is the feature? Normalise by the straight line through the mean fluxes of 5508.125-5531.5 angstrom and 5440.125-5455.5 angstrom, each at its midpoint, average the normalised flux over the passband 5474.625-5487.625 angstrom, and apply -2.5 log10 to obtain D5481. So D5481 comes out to 0.06 mag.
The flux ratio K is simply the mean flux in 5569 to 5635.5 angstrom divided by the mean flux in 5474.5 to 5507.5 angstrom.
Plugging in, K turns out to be 1.03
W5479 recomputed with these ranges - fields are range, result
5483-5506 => 14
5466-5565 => 14.3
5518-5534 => 14.5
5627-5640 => 14.6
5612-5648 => 14.2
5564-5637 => 14.5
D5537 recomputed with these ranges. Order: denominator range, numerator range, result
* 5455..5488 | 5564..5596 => 1.08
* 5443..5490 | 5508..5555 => 1.04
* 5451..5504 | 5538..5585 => 1.07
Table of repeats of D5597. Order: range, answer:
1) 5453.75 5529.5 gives 12.21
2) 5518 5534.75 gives 13.7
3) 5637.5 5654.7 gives 13.42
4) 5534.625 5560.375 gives 13.9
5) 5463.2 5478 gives 13.17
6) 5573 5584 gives 14.63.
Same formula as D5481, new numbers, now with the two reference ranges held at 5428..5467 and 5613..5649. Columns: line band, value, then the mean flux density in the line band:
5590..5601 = 0.02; 14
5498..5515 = -0.03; 14.7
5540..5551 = -0.01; 14.4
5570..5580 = -0.05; 15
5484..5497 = 0.07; 13.6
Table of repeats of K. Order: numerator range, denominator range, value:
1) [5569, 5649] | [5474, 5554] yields 1.01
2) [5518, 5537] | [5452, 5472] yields 1.01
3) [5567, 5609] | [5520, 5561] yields 1.00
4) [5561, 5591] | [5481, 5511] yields 1.03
